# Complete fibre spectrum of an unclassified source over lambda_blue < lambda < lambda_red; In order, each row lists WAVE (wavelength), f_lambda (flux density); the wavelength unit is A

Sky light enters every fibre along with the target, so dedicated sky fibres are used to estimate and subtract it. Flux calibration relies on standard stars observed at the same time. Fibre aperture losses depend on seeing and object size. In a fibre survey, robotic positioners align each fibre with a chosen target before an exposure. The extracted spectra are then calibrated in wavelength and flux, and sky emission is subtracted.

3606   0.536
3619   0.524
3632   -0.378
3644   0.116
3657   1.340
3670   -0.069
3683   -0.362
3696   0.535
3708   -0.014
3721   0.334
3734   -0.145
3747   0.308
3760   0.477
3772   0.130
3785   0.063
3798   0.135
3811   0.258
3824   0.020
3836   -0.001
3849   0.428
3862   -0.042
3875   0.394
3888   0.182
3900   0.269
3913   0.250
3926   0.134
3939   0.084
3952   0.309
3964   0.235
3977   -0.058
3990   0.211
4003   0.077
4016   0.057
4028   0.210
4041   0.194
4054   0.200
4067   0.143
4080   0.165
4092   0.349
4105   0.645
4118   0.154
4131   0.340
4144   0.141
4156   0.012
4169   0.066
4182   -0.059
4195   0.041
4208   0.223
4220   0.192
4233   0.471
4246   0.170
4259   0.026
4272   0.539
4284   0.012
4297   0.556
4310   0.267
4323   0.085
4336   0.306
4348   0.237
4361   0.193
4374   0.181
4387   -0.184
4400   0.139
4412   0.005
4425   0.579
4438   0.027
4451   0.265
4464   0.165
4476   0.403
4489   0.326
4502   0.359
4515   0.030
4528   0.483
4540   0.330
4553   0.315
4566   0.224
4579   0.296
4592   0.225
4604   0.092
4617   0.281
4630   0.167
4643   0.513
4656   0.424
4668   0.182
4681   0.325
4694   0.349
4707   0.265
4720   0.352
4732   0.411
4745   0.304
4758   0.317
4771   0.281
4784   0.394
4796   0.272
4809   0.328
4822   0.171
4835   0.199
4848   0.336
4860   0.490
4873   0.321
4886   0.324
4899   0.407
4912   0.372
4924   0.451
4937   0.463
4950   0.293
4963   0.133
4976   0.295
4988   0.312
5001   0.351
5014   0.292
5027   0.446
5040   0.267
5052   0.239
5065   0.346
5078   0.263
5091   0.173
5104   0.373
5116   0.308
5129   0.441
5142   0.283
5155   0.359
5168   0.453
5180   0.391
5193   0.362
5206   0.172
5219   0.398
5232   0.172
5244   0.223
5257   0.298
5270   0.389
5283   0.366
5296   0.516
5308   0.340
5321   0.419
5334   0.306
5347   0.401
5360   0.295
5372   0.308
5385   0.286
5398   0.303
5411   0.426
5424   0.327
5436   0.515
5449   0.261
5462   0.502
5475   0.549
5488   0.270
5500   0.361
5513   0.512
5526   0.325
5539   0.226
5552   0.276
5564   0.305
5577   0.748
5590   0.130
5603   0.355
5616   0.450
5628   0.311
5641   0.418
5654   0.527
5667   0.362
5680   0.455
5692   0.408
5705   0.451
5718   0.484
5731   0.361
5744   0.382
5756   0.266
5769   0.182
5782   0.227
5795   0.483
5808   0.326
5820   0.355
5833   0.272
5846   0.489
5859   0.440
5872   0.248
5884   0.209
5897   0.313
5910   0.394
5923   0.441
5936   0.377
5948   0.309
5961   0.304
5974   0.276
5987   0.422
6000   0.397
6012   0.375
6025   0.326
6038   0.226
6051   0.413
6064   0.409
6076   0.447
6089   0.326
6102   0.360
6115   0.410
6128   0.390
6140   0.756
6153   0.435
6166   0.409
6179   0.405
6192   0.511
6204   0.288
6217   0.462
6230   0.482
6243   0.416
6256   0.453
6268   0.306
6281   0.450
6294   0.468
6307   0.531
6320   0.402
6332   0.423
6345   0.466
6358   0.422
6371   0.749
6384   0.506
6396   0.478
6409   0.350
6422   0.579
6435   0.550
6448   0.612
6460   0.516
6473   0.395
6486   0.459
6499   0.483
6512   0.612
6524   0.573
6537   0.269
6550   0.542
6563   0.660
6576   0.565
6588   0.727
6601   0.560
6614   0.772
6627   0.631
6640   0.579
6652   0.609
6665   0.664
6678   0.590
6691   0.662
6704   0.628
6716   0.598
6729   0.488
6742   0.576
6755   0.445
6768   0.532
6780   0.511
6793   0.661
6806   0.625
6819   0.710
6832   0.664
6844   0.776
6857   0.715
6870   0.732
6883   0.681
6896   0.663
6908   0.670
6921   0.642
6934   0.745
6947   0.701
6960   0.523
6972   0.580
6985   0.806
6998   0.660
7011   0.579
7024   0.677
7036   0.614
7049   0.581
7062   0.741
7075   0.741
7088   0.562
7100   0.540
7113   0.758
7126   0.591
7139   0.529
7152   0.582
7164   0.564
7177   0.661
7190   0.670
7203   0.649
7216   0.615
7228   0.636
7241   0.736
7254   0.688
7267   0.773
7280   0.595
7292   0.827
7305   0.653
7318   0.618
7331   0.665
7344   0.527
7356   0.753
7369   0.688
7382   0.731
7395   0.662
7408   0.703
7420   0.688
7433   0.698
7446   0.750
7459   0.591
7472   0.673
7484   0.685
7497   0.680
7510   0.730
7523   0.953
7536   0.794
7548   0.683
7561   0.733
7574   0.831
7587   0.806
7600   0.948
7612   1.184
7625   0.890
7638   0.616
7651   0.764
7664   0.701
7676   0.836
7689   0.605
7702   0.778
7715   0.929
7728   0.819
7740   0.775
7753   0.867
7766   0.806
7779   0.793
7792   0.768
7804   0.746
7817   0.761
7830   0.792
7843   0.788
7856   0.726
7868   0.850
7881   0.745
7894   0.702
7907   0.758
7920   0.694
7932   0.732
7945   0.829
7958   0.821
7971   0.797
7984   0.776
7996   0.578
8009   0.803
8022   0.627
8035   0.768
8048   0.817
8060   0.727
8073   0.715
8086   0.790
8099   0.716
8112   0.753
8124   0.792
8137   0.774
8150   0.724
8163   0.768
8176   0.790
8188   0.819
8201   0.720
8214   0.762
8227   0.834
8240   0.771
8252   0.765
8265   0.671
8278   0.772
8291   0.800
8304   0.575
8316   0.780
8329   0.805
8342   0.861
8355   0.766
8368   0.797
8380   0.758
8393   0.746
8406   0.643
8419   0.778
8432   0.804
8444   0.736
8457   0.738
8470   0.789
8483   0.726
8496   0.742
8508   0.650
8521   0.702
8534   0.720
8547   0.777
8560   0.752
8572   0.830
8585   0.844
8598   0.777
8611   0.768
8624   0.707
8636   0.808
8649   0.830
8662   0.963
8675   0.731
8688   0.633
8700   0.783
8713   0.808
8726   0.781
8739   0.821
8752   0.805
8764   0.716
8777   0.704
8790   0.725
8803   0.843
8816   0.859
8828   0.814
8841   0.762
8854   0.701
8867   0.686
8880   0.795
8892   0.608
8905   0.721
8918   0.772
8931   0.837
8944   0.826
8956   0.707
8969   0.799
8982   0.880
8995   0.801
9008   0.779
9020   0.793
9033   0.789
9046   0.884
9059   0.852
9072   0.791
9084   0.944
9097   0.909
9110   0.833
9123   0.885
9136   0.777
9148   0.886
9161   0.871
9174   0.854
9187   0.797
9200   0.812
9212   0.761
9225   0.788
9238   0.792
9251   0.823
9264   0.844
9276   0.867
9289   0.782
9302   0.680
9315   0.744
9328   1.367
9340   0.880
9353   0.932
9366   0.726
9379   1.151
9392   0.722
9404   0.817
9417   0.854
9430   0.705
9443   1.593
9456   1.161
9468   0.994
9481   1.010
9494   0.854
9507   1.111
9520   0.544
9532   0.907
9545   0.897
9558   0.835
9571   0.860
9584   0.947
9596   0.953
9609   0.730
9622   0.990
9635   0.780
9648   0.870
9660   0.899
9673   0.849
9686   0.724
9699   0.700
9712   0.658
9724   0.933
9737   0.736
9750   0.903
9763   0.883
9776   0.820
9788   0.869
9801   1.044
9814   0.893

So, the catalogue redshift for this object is 0.65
